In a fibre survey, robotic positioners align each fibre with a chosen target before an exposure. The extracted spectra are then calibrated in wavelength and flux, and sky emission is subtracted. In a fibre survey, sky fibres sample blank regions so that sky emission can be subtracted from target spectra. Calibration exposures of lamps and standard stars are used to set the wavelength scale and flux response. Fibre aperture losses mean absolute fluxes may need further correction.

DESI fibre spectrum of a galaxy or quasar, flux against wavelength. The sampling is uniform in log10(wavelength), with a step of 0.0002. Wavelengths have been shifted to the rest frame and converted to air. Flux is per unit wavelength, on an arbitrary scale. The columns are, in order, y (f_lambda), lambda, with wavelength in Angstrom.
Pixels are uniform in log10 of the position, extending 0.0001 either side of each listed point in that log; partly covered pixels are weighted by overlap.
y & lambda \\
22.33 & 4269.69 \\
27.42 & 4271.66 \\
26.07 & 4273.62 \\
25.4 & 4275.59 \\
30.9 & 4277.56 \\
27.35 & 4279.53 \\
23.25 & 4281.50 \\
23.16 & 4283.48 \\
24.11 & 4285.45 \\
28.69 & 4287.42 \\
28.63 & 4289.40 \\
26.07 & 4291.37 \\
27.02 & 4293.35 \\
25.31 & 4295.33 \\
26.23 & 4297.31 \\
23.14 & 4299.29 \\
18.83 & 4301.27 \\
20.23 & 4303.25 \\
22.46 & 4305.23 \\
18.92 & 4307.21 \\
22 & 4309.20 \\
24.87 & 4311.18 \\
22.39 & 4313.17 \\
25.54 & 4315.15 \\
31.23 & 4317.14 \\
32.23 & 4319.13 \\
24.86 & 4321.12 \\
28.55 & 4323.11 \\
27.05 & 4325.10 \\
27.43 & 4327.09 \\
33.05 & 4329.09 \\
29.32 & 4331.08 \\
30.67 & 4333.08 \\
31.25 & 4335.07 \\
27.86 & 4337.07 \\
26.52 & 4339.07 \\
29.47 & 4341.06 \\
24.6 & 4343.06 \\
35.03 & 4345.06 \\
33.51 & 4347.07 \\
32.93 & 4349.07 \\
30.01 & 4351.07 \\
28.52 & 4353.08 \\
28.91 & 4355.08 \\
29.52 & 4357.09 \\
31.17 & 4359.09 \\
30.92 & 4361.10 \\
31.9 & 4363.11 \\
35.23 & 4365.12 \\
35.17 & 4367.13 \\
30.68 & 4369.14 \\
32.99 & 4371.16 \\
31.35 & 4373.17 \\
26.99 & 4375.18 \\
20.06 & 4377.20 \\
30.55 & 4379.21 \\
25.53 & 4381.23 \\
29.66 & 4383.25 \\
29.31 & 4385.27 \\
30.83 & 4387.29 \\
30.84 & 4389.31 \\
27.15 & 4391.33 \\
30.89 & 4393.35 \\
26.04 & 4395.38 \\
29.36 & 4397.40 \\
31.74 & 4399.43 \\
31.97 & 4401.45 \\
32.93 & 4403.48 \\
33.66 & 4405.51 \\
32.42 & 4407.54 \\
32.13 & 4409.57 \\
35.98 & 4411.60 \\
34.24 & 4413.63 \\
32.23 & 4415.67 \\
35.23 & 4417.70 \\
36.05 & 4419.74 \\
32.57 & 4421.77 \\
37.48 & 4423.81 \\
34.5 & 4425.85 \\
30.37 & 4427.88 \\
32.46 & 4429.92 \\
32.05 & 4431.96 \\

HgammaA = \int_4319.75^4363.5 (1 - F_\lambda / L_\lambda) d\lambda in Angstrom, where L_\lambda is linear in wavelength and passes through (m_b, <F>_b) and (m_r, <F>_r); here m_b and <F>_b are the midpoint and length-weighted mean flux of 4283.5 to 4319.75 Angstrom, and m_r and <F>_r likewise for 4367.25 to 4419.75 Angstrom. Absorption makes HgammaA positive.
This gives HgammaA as -3.7 Angstrom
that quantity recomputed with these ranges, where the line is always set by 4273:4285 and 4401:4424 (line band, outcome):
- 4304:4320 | 1.8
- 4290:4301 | 0.7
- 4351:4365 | 0.1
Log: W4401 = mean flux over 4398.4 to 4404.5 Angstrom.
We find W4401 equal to 32.2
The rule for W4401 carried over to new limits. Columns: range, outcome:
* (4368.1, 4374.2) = 31.7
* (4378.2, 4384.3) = 28.6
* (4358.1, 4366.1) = 32.3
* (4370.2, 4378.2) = 27.8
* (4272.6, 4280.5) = 27.5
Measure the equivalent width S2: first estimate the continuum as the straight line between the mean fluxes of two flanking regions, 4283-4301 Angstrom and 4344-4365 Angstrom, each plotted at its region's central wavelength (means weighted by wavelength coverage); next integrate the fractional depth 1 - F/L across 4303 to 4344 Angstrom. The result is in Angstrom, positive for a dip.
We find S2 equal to 2.5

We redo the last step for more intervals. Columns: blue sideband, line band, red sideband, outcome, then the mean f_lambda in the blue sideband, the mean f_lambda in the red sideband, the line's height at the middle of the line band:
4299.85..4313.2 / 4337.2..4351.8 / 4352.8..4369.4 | -0.88 Angstrom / 21.4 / 31.5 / 28.4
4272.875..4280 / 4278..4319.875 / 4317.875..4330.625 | 4.87 Angstrom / 27.5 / 28.9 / 28.2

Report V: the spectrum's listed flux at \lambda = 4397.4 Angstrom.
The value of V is 29.36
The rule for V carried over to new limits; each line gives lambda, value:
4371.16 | 32.99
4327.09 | 27.43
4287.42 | 28.69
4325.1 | 27.05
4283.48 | 23.16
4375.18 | 26.99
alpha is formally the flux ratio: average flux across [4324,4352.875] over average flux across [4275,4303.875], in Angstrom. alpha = 1.2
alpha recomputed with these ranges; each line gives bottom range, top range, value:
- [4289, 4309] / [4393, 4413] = 1.35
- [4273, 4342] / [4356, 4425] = 1.19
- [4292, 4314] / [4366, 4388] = 1.28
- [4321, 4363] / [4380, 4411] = 1.02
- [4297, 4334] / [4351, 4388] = 1.16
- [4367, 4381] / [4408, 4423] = 1.17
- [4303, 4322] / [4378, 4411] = 1.23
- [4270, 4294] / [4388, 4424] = 1.22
